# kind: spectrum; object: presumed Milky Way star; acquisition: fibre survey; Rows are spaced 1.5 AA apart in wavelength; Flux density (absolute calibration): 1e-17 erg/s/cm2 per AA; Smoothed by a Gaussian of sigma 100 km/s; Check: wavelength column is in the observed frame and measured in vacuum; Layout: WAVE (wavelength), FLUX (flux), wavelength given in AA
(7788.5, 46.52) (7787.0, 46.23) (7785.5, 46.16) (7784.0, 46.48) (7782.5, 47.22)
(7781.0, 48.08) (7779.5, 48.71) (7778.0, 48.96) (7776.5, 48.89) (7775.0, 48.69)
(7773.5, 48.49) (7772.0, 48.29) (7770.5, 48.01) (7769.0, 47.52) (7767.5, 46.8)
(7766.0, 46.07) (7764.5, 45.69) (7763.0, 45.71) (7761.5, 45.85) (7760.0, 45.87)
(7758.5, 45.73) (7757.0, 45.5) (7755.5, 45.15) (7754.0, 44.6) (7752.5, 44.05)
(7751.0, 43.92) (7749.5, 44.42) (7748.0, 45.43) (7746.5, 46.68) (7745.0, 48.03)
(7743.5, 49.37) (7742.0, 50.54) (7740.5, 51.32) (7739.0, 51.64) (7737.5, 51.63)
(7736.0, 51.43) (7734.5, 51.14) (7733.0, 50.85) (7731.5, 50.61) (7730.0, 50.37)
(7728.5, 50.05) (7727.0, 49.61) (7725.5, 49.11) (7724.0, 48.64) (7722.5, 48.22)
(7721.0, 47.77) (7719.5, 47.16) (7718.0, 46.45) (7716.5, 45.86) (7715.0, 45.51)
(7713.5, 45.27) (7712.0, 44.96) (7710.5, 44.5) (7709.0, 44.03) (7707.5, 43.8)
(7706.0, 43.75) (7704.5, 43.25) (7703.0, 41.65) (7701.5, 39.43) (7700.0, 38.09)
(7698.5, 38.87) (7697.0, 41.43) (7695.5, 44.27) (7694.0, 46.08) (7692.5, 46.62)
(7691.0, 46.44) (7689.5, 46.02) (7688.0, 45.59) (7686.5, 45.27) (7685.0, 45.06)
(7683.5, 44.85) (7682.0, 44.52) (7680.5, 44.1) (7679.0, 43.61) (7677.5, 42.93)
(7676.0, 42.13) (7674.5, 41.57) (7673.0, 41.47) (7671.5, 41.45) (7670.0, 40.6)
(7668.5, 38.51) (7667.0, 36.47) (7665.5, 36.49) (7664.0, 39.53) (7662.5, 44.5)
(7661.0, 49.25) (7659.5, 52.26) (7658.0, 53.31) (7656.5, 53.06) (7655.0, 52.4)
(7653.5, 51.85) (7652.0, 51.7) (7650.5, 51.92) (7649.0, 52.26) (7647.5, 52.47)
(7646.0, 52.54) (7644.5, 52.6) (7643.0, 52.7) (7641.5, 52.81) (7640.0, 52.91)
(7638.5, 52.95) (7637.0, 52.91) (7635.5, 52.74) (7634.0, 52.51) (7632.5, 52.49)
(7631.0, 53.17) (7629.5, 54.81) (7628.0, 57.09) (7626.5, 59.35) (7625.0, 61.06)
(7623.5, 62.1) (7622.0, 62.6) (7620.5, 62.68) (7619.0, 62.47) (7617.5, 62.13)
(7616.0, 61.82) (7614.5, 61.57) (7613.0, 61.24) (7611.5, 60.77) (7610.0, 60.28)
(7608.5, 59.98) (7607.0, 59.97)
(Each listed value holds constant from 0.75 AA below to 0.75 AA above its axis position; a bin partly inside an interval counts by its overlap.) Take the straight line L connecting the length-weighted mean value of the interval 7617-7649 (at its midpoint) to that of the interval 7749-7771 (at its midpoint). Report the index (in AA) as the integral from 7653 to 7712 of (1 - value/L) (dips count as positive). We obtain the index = 8.9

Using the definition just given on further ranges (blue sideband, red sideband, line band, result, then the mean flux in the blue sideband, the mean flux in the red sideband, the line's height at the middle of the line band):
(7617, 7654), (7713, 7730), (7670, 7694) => 3.4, 55.4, 47.8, 51.3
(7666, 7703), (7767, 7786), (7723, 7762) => -1.9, 42.7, 47.9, 46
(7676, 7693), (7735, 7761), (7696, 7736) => 0.2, 44.9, 47.4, 46.1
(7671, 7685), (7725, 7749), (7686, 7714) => 1.2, 43.1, 49.8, 45.6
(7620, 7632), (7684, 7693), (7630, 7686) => 4.8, 58.9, 45.8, 52.2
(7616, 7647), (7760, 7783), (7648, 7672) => 3.5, 56.3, 47.5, 54.5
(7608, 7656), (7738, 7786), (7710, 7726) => 1.1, 56.3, 47.1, 50.2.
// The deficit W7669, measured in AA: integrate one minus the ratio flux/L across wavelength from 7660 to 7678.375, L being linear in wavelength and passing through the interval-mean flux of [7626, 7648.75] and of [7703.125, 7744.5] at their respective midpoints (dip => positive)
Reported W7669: 3.6 AA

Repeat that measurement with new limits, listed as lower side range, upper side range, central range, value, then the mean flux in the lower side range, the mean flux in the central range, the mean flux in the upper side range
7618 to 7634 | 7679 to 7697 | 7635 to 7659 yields 0.6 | 58.5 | 52.6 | 45.1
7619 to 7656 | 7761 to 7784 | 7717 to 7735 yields 0.3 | 54.8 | 49.1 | 47.5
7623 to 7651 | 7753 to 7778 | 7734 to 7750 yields -0.4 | 54.2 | 49.3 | 46.7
